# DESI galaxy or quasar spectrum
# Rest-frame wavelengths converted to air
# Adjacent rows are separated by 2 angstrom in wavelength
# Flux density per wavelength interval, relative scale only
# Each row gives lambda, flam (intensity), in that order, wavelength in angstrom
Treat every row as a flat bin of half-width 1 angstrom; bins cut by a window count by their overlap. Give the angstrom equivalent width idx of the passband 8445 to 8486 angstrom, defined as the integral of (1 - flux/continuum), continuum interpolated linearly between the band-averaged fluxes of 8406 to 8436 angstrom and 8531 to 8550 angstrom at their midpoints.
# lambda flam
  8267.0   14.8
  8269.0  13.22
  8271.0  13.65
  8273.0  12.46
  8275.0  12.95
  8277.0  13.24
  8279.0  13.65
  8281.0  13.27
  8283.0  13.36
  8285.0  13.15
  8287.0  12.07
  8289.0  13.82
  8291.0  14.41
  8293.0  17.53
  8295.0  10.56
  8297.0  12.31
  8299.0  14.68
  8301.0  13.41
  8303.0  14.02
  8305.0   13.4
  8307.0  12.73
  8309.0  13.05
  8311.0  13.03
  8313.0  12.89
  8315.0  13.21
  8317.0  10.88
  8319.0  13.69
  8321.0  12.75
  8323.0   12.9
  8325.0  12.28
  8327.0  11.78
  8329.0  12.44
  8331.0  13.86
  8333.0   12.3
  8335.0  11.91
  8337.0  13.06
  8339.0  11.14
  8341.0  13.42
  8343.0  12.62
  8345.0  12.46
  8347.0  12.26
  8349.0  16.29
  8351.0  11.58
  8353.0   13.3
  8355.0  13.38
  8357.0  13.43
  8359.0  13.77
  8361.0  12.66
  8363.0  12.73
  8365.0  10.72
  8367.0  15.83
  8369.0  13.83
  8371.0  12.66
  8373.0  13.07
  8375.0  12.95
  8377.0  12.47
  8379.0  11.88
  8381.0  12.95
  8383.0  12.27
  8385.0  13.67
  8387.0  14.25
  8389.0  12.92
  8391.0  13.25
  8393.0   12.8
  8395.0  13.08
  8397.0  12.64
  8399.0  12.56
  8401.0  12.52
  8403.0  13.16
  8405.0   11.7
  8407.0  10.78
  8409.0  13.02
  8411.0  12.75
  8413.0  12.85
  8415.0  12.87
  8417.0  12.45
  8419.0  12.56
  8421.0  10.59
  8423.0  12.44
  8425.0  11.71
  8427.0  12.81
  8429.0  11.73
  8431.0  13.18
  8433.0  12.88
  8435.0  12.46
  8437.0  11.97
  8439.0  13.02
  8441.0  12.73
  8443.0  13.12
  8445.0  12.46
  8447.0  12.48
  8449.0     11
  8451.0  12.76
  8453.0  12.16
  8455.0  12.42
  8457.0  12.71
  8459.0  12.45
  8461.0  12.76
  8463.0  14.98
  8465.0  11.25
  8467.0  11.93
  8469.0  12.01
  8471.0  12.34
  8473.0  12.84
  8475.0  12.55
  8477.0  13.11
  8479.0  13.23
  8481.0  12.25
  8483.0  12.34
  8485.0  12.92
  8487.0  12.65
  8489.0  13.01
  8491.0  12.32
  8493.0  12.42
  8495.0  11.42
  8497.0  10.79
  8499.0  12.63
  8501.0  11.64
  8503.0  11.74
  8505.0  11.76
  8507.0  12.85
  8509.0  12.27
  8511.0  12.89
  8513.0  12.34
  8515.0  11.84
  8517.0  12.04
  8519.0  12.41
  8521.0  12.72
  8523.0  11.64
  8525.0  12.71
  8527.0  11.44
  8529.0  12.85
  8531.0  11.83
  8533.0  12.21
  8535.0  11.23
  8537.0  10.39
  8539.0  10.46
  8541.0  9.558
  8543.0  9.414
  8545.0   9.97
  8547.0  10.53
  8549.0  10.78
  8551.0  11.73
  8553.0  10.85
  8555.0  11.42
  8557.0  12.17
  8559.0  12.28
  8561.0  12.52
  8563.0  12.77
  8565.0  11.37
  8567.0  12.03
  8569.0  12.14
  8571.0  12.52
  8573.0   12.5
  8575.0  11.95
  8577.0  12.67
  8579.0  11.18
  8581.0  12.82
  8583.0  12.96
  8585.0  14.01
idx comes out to -3.0 angstrom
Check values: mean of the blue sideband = 12.3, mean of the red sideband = 10.6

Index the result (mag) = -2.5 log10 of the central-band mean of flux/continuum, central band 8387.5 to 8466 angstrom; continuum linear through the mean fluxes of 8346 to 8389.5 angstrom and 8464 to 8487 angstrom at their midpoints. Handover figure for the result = 0.02 mag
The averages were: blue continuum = 13.1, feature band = 12.5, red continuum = 12.4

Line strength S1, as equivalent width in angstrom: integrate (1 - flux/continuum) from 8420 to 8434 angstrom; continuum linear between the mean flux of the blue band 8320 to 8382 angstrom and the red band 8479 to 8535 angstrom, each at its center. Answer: 0.40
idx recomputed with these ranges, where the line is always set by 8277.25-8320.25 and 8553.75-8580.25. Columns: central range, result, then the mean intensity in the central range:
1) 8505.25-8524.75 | 0.0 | 12.3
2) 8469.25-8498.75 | 0.1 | 12.4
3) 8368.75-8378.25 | 0.0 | 12.9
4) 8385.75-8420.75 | 0.4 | 12.7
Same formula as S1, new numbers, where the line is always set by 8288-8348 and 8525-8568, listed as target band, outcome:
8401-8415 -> -0.11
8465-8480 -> -0.77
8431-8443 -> -0.57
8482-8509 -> -1.11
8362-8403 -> -1.48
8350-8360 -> -0.31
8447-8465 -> -0.87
